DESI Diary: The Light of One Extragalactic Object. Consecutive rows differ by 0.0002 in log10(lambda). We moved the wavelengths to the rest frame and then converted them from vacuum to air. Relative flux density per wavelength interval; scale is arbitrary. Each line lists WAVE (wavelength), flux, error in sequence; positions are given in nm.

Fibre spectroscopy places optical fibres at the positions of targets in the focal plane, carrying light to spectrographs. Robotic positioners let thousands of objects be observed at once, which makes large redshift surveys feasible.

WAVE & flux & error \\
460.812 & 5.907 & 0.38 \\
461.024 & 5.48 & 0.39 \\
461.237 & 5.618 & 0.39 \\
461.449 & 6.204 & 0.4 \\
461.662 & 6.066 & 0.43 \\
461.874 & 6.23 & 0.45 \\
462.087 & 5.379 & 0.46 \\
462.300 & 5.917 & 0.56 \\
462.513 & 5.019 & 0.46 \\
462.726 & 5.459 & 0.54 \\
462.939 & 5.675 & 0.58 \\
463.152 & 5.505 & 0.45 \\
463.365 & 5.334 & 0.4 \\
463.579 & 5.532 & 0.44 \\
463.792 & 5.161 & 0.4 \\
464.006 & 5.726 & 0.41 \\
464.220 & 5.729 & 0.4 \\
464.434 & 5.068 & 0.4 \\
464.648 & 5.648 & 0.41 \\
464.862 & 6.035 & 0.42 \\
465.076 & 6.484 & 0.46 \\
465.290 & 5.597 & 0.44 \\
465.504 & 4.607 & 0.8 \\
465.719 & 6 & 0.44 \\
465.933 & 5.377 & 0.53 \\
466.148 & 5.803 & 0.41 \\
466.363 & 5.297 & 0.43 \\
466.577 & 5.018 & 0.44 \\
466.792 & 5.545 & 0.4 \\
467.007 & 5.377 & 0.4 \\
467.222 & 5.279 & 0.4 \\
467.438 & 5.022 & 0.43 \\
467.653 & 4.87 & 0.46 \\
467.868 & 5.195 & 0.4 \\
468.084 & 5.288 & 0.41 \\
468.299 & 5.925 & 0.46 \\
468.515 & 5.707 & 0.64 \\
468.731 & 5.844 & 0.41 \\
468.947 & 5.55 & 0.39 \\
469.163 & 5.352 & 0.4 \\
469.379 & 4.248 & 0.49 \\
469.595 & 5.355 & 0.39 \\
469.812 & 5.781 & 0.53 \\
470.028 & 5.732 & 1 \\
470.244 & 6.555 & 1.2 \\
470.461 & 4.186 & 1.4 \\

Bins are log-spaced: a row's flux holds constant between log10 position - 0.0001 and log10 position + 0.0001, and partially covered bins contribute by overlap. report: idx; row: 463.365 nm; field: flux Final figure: 5.334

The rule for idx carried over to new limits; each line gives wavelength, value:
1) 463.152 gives 5.505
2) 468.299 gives 5.925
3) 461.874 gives 6.23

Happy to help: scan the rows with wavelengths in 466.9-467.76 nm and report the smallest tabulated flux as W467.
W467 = 4.87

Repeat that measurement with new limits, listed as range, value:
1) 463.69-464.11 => 5.161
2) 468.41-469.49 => 4.248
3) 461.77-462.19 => 5.379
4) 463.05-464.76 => 5.068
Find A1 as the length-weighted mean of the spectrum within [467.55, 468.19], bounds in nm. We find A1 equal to 5.12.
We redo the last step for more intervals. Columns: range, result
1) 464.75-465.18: 6.25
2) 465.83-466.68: 5.38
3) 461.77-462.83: 5.6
